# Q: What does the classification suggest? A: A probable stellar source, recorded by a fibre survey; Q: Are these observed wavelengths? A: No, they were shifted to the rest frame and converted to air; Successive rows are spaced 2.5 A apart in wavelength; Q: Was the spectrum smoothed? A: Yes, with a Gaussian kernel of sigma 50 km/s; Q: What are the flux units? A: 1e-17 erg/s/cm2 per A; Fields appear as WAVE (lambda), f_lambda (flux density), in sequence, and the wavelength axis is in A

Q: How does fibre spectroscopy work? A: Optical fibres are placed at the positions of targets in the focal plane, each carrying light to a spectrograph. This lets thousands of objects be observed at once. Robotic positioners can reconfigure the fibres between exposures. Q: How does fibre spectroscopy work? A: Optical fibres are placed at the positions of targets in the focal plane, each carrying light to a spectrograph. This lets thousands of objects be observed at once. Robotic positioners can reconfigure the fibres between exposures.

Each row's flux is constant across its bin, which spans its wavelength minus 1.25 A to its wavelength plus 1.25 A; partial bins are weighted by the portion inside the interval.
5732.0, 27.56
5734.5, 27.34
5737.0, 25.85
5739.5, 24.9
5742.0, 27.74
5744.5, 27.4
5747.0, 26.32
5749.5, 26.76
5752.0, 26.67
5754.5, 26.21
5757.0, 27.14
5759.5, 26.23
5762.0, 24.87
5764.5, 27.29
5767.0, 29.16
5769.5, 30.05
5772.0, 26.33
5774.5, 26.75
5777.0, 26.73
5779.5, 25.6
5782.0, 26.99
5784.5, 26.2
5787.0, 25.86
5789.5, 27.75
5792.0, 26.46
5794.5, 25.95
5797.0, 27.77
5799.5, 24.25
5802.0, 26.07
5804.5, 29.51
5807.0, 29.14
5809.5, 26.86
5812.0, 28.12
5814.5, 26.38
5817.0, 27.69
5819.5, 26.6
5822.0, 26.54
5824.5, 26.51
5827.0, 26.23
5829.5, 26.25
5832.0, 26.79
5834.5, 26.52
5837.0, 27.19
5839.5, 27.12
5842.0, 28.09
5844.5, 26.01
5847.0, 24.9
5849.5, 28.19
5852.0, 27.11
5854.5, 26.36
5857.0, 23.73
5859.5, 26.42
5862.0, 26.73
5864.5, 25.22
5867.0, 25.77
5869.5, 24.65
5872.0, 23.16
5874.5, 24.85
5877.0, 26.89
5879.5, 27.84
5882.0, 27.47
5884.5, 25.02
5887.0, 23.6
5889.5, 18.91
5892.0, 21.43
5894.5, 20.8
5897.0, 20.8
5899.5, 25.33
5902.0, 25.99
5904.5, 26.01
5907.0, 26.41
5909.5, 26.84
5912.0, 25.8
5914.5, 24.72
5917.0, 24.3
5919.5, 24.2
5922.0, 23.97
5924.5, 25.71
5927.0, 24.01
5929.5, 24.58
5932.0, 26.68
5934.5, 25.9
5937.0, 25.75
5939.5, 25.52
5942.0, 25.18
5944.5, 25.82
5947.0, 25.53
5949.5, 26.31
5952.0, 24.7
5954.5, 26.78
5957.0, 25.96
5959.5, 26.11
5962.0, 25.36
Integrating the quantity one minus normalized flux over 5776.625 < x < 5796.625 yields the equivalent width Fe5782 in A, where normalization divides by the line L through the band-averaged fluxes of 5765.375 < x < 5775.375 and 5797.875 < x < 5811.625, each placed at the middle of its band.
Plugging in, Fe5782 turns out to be 0.9 A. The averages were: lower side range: 28.1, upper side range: 27.2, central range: 26.5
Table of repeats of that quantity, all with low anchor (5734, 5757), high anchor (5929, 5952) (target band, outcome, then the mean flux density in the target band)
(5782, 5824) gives -1.0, 26.9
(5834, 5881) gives -0.1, 26.1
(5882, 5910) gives 2.2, 23.8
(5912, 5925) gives 0.6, 24.6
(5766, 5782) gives -0.6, 27.4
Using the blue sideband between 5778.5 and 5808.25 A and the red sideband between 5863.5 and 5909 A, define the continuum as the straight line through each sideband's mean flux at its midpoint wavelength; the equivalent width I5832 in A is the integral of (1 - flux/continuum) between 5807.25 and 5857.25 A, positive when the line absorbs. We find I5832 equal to -1.8 A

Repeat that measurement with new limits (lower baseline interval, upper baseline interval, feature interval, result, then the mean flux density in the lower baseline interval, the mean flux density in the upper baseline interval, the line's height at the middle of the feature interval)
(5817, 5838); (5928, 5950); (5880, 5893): 1.3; 26.6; 25.7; 26.1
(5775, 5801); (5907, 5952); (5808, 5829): -0.6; 26.4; 25.4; 26.1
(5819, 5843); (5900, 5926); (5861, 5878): 0.5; 26.8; 25.4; 26.1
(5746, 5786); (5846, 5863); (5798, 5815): -0.4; 26.8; 26.2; 26.5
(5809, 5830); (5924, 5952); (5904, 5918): 0.1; 26.8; 25.5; 25.8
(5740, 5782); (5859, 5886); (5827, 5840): -0.3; 26.9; 25.8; 26.2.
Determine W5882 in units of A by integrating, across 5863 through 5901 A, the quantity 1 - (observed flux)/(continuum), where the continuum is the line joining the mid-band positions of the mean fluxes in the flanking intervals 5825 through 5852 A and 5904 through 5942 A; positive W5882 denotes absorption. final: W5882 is 2.7 A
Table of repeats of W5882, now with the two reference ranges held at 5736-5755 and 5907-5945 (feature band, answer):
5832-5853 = -0.8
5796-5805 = -0.2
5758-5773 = -0.6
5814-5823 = -0.3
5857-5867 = 0.0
